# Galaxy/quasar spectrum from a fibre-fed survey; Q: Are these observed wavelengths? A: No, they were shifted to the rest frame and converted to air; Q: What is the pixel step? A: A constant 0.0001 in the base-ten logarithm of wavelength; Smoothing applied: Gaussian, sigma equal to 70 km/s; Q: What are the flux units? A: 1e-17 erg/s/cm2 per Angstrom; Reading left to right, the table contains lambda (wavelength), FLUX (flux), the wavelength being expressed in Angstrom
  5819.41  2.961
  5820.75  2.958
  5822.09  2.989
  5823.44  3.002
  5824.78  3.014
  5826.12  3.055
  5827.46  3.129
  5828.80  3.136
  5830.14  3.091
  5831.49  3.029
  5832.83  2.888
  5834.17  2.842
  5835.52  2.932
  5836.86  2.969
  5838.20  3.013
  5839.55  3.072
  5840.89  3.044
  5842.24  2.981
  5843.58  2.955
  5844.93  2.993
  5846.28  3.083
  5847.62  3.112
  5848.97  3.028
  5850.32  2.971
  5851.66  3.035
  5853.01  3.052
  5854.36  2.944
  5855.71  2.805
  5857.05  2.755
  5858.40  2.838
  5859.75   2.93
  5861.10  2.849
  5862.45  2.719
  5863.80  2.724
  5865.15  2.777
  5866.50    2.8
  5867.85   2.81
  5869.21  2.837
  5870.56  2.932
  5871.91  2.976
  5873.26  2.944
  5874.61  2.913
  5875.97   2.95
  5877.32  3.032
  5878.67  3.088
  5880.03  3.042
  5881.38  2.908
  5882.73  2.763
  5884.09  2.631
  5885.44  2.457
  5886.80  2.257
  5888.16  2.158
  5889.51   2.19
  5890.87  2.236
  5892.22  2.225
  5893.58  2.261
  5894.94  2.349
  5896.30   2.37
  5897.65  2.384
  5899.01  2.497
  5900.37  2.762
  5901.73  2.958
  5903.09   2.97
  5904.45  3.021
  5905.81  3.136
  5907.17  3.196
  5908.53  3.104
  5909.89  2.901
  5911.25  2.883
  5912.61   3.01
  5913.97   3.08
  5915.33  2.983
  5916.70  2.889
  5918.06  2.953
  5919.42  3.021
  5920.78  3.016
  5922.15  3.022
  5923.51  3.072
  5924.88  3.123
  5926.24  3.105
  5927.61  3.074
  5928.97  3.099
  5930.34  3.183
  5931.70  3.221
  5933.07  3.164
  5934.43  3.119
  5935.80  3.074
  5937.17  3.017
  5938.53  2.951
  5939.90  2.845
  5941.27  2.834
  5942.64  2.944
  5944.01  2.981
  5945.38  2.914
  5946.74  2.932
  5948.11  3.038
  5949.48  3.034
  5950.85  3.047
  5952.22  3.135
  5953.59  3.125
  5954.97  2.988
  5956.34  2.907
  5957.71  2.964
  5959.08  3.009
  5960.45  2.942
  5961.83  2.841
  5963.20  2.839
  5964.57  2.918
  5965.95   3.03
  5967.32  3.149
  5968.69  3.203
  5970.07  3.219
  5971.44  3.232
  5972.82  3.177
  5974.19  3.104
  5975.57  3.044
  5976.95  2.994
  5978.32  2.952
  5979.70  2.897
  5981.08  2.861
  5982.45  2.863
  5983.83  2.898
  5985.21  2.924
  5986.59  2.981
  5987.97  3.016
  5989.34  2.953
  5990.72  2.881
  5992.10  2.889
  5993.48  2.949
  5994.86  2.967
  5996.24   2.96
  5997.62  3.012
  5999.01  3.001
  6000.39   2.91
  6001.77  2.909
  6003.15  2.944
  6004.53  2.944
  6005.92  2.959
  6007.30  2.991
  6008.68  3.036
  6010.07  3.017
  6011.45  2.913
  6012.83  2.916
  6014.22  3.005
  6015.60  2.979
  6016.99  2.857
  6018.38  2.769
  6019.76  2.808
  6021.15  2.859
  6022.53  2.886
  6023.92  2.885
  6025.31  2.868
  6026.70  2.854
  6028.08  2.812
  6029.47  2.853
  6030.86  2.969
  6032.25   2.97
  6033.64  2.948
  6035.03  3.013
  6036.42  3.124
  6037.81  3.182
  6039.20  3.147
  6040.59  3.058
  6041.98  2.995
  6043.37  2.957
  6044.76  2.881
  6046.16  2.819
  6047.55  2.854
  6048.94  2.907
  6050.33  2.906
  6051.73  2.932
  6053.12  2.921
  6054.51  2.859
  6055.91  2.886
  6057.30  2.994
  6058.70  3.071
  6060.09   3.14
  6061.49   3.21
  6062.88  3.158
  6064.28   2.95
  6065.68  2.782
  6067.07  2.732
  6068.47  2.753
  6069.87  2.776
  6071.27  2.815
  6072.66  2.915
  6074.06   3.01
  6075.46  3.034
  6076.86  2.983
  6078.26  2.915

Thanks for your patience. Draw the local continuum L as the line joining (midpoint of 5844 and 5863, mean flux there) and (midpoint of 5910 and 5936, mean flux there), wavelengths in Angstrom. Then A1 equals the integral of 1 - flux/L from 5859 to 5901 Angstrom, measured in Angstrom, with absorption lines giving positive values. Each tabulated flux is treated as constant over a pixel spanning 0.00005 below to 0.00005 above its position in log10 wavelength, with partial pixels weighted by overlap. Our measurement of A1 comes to 4.4 Angstrom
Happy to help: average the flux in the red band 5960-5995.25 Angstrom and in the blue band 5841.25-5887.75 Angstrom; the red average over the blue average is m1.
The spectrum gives 1.0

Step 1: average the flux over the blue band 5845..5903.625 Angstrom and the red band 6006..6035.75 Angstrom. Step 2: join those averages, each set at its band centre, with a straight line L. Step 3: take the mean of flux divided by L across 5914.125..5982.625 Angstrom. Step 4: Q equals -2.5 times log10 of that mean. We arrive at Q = -0.07 mag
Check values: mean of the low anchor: 2.75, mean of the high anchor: 2.92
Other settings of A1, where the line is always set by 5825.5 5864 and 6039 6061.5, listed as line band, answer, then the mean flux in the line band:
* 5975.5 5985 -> 0.13 Angstrom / 2.92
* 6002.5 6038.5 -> 0.31 Angstrom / 2.94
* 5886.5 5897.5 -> 2.61 Angstrom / 2.26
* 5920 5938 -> -0.80 Angstrom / 3.1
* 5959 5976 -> -0.53 Angstrom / 3.06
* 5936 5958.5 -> -0.12 Angstrom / 2.98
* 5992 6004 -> 0.05 Angstrom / 2.95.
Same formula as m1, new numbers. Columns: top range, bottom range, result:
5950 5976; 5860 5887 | 1.08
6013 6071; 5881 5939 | 1.04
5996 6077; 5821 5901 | 1.04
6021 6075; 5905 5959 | 0.97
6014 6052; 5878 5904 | 1.15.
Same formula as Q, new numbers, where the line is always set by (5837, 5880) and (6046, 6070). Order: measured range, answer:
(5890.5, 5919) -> 0.059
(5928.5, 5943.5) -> -0.038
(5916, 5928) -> -0.034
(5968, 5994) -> -0.025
